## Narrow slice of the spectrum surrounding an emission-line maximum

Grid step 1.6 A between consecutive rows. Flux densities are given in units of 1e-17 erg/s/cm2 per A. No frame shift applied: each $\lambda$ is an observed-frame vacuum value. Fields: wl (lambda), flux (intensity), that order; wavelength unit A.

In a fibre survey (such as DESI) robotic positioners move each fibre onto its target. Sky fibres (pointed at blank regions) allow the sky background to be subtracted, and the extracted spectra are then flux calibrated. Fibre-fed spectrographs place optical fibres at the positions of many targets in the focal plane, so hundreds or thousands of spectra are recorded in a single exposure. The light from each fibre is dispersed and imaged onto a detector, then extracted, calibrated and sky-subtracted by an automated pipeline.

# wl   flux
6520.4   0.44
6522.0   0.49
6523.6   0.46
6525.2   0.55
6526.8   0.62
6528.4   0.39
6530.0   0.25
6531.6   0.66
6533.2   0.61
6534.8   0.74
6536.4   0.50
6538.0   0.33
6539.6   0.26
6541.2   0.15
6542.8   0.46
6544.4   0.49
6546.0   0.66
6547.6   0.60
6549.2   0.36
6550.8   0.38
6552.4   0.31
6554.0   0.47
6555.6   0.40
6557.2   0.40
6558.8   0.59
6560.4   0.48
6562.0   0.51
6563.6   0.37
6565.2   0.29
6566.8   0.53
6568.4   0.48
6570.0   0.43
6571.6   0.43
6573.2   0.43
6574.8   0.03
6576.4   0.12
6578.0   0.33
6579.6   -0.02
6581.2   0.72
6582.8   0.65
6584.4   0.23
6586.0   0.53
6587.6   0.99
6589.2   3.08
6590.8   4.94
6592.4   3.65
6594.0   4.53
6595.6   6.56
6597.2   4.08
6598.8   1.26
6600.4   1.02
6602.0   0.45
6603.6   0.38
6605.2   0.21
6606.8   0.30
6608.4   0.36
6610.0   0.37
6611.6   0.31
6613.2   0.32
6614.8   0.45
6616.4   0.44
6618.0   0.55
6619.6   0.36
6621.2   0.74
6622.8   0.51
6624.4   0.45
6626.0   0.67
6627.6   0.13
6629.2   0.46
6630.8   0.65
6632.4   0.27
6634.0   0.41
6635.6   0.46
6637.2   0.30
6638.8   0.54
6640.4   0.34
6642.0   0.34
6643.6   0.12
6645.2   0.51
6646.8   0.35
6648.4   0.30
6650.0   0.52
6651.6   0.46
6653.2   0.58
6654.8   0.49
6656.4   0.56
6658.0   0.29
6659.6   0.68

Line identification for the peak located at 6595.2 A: [O II] 3727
